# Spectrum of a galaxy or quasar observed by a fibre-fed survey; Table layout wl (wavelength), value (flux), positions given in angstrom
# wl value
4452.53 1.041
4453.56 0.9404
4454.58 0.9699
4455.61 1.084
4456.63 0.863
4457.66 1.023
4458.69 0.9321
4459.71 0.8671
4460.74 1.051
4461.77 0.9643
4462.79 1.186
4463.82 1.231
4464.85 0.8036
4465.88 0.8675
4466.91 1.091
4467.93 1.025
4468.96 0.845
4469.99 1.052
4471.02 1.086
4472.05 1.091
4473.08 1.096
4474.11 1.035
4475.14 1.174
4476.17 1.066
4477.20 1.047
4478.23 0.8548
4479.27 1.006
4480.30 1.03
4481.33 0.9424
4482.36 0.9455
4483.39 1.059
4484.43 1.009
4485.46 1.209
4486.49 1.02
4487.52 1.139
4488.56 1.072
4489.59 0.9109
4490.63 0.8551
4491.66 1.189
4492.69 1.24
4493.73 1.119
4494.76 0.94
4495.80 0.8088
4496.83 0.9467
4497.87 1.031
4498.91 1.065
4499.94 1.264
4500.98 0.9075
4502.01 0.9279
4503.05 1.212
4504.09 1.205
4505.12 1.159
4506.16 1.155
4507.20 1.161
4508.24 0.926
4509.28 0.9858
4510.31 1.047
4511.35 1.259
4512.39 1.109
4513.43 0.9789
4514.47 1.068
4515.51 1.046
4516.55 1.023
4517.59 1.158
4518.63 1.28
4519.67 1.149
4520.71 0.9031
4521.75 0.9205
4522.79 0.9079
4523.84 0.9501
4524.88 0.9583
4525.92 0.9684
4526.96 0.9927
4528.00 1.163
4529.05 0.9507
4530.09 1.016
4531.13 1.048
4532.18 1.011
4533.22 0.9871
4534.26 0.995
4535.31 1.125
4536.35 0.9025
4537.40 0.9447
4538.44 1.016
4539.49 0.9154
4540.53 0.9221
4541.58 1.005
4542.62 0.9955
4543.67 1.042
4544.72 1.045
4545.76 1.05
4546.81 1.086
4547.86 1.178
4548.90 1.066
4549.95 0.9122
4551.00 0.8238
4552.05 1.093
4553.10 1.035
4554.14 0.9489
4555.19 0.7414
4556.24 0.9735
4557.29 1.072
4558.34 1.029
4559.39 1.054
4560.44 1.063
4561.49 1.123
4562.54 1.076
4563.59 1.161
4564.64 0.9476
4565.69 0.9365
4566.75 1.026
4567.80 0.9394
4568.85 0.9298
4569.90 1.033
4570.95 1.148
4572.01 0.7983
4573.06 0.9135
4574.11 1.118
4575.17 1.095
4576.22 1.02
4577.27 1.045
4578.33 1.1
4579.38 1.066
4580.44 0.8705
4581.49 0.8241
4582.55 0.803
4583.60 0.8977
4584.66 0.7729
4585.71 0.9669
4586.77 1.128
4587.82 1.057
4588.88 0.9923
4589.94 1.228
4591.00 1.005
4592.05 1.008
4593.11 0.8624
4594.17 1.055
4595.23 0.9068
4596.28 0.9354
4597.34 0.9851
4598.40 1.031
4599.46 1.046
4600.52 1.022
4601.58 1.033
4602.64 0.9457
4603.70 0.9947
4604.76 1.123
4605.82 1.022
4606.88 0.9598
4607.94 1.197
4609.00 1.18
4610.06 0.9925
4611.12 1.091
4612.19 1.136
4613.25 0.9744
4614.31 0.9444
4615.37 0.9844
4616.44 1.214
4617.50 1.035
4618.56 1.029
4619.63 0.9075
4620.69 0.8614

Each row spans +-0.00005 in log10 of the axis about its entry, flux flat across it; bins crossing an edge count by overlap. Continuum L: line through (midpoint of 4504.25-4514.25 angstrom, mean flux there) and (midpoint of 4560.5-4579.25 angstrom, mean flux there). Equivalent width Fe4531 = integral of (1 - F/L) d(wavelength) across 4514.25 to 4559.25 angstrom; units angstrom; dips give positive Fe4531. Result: 2.2 angstrom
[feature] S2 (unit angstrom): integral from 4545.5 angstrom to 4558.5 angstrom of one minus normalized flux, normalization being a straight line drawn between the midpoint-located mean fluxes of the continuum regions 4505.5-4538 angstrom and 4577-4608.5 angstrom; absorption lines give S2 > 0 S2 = 0.25 angstrom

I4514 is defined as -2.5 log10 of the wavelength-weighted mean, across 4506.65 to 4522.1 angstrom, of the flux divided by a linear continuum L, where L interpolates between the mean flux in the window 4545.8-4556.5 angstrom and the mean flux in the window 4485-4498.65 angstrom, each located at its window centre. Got -0.05 mag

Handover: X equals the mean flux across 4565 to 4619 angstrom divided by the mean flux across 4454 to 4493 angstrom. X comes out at 1.0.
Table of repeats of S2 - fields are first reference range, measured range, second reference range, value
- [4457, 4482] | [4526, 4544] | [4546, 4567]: 0.3 angstrom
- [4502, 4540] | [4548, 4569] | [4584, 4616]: 0.6 angstrom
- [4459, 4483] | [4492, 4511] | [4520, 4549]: -1.0 angstrom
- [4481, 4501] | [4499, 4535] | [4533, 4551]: -1.1 angstrom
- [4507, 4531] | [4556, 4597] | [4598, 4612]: 1.9 angstrom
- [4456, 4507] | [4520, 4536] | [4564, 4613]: 0.4 angstrom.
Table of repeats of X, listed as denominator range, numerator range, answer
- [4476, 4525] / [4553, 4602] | 0.95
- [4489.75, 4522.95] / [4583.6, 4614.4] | 0.96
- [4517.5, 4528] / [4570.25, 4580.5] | 1.00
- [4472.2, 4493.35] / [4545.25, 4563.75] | 0.98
